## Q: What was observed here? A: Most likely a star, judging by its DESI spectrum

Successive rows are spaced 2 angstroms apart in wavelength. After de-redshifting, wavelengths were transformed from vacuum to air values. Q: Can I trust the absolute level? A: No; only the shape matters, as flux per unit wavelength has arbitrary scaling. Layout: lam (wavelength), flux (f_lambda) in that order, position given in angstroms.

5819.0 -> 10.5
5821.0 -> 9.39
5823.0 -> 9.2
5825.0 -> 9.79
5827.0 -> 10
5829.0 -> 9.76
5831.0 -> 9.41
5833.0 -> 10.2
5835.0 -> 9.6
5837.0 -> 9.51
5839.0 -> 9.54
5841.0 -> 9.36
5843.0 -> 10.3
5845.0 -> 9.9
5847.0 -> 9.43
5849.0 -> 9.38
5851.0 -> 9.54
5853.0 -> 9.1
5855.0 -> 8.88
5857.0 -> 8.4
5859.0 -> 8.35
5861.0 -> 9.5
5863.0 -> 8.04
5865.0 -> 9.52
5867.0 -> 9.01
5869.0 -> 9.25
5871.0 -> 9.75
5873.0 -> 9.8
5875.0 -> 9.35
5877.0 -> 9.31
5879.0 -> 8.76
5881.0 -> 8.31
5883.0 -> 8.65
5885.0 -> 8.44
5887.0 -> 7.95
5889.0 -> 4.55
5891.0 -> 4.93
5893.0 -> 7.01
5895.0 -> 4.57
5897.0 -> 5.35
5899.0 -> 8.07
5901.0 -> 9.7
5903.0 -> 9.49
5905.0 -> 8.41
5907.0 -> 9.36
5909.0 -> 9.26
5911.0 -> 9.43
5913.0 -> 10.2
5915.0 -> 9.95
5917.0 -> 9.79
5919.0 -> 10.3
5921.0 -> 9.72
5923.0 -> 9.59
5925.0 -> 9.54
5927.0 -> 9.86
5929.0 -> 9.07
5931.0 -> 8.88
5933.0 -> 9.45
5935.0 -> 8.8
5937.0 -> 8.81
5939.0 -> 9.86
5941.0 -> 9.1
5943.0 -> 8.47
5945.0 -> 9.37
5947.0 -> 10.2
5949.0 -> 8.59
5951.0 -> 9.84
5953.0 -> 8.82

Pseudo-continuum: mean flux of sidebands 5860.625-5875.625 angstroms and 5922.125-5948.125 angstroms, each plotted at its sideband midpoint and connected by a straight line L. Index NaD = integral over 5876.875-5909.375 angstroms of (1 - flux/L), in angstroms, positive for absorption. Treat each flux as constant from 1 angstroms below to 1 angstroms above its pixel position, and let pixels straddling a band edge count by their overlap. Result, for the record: 5.53 angstroms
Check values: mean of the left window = 9.27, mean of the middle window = 7.7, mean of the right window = 9.3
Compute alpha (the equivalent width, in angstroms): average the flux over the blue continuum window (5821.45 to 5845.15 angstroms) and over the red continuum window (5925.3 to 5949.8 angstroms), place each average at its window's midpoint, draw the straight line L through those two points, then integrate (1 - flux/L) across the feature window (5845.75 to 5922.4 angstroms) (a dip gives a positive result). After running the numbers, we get 6.51 angstroms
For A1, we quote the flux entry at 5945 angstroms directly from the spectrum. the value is 9.37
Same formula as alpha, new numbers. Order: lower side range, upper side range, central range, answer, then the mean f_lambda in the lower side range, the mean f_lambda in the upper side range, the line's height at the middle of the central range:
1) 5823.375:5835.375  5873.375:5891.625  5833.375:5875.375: -2.03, 9.77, 7.93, 8.91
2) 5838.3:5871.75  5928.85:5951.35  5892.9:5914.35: 2.03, 9.24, 9.19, 9.21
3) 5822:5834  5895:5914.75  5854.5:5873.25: 0.39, 9.73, 8.64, 9.22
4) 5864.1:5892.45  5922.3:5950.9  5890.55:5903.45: 2.49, 8.37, 9.27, 8.66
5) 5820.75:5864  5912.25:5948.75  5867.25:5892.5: 3.14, 9.39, 9.47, 9.43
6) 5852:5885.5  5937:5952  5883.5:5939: 3.69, 8.97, 9.31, 9.16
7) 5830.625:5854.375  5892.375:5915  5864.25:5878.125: -0.62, 9.6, 8.35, 9.02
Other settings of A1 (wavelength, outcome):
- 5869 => 9.25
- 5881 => 8.31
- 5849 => 9.38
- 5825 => 9.79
